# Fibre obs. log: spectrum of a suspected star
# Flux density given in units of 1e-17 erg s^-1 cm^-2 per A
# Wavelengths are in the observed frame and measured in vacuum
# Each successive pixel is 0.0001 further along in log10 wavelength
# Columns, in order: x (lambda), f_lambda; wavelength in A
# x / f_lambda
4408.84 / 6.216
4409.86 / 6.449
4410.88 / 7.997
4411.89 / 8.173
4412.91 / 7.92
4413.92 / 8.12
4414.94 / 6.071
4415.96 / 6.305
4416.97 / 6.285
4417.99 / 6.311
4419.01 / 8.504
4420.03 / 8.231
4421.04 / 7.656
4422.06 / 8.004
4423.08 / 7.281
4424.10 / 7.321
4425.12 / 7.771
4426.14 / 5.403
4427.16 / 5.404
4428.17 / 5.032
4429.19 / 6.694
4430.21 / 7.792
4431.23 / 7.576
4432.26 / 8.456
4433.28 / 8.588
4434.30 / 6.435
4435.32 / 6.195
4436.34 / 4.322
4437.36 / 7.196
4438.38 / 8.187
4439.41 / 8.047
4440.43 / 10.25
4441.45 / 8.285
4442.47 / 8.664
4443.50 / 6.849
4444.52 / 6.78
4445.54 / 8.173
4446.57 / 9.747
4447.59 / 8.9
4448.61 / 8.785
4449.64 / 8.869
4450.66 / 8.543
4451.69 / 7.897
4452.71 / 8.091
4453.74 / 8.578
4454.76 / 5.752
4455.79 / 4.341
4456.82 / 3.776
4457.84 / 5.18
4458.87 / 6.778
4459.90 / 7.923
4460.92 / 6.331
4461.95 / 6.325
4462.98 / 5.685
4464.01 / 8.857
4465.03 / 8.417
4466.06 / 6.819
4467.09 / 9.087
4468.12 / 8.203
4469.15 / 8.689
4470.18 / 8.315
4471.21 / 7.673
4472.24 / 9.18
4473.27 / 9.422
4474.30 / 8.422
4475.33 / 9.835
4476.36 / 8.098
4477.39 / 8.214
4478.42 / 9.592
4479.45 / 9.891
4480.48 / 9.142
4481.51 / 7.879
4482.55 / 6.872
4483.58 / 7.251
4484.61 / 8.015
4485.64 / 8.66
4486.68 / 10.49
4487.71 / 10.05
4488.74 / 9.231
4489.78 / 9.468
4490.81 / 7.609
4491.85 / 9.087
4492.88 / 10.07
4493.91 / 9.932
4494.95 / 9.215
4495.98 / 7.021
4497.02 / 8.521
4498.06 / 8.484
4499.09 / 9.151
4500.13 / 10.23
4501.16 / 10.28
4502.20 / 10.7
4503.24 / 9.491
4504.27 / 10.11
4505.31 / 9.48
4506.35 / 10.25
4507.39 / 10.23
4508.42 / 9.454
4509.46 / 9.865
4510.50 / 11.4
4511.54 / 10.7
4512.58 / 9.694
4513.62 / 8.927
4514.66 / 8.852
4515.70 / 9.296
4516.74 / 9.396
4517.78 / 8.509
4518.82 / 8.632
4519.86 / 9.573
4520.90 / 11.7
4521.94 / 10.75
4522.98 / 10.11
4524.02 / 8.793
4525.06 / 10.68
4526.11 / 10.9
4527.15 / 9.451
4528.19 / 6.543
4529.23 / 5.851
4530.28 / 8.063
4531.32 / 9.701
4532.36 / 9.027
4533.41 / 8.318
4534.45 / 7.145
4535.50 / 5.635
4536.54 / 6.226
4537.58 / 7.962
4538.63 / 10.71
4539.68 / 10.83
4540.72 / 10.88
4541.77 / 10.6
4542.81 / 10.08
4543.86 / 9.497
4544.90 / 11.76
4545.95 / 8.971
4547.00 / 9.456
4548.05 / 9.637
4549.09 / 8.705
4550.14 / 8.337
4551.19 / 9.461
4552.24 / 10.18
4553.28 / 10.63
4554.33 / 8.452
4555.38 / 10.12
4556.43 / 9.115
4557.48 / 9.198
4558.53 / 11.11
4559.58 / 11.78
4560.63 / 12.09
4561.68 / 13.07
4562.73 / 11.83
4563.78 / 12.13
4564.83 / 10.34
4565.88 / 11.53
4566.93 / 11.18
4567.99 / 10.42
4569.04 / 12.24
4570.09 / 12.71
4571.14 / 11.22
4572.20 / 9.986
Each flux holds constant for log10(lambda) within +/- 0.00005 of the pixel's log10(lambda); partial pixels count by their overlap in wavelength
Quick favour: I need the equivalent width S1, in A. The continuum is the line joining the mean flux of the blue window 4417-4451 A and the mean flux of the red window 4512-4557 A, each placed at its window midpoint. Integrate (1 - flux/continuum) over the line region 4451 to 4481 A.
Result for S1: 1.34 A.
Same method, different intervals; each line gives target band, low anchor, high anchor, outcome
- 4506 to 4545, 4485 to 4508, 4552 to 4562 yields 2.4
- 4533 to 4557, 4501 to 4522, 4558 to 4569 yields 3.8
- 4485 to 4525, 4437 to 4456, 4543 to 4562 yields -1.8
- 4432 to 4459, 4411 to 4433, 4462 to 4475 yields 0.7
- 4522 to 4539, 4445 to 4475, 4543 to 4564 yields 2.0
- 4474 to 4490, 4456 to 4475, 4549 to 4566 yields -1.6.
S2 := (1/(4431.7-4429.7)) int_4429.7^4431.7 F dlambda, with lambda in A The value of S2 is 7.69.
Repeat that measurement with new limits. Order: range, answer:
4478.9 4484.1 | 8.22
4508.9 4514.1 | 10.1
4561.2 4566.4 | 11.8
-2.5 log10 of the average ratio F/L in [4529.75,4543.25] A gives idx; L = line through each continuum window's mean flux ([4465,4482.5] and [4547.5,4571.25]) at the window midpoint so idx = 0.15 mag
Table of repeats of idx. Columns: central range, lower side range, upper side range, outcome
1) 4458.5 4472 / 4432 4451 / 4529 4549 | 0.08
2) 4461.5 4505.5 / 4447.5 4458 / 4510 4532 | -0.08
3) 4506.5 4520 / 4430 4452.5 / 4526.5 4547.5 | -0.12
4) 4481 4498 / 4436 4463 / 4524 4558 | -0.07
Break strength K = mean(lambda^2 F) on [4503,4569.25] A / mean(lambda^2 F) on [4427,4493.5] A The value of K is 1.3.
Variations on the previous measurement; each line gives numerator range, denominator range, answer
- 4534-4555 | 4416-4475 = 1.30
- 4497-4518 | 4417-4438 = 1.44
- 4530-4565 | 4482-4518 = 1.07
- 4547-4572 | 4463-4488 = 1.29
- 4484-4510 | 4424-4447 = 1.31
